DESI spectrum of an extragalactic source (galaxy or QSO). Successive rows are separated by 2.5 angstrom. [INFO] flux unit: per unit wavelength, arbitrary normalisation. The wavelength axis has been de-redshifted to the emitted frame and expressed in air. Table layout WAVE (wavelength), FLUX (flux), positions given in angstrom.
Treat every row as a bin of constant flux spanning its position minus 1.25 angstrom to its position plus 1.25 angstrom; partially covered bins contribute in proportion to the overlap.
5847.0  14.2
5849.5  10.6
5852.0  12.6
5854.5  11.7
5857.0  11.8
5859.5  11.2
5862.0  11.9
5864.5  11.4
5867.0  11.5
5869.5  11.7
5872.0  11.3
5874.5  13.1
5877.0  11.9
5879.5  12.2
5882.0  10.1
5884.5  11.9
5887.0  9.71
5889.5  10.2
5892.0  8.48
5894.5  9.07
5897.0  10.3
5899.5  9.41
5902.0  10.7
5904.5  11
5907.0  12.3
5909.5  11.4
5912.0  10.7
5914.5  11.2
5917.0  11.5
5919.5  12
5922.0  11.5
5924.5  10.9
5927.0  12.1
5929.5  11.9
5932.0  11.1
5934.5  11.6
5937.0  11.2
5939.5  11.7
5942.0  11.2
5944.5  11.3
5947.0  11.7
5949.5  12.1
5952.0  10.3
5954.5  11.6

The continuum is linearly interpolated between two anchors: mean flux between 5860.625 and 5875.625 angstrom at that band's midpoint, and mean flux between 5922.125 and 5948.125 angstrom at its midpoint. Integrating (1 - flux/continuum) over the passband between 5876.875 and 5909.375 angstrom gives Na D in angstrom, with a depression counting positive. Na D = 3.2 angstrom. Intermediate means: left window 11.8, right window 11.5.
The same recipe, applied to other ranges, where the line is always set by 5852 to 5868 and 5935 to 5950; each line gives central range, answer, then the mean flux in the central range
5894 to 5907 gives 1.4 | 10.4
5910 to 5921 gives 0.2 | 11.4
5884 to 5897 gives 2.0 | 9.8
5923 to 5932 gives 0.0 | 11.6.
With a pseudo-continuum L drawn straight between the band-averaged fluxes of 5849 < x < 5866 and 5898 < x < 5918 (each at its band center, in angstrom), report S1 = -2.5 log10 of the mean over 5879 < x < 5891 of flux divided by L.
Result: 0.06 mag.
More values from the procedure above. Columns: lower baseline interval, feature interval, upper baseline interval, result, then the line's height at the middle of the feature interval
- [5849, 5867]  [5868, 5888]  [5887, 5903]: -0.09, 10.6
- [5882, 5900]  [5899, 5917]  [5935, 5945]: -0.07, 10.4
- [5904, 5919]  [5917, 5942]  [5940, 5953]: -0.01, 11.4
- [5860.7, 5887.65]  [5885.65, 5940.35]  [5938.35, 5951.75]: 0.06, 11.5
